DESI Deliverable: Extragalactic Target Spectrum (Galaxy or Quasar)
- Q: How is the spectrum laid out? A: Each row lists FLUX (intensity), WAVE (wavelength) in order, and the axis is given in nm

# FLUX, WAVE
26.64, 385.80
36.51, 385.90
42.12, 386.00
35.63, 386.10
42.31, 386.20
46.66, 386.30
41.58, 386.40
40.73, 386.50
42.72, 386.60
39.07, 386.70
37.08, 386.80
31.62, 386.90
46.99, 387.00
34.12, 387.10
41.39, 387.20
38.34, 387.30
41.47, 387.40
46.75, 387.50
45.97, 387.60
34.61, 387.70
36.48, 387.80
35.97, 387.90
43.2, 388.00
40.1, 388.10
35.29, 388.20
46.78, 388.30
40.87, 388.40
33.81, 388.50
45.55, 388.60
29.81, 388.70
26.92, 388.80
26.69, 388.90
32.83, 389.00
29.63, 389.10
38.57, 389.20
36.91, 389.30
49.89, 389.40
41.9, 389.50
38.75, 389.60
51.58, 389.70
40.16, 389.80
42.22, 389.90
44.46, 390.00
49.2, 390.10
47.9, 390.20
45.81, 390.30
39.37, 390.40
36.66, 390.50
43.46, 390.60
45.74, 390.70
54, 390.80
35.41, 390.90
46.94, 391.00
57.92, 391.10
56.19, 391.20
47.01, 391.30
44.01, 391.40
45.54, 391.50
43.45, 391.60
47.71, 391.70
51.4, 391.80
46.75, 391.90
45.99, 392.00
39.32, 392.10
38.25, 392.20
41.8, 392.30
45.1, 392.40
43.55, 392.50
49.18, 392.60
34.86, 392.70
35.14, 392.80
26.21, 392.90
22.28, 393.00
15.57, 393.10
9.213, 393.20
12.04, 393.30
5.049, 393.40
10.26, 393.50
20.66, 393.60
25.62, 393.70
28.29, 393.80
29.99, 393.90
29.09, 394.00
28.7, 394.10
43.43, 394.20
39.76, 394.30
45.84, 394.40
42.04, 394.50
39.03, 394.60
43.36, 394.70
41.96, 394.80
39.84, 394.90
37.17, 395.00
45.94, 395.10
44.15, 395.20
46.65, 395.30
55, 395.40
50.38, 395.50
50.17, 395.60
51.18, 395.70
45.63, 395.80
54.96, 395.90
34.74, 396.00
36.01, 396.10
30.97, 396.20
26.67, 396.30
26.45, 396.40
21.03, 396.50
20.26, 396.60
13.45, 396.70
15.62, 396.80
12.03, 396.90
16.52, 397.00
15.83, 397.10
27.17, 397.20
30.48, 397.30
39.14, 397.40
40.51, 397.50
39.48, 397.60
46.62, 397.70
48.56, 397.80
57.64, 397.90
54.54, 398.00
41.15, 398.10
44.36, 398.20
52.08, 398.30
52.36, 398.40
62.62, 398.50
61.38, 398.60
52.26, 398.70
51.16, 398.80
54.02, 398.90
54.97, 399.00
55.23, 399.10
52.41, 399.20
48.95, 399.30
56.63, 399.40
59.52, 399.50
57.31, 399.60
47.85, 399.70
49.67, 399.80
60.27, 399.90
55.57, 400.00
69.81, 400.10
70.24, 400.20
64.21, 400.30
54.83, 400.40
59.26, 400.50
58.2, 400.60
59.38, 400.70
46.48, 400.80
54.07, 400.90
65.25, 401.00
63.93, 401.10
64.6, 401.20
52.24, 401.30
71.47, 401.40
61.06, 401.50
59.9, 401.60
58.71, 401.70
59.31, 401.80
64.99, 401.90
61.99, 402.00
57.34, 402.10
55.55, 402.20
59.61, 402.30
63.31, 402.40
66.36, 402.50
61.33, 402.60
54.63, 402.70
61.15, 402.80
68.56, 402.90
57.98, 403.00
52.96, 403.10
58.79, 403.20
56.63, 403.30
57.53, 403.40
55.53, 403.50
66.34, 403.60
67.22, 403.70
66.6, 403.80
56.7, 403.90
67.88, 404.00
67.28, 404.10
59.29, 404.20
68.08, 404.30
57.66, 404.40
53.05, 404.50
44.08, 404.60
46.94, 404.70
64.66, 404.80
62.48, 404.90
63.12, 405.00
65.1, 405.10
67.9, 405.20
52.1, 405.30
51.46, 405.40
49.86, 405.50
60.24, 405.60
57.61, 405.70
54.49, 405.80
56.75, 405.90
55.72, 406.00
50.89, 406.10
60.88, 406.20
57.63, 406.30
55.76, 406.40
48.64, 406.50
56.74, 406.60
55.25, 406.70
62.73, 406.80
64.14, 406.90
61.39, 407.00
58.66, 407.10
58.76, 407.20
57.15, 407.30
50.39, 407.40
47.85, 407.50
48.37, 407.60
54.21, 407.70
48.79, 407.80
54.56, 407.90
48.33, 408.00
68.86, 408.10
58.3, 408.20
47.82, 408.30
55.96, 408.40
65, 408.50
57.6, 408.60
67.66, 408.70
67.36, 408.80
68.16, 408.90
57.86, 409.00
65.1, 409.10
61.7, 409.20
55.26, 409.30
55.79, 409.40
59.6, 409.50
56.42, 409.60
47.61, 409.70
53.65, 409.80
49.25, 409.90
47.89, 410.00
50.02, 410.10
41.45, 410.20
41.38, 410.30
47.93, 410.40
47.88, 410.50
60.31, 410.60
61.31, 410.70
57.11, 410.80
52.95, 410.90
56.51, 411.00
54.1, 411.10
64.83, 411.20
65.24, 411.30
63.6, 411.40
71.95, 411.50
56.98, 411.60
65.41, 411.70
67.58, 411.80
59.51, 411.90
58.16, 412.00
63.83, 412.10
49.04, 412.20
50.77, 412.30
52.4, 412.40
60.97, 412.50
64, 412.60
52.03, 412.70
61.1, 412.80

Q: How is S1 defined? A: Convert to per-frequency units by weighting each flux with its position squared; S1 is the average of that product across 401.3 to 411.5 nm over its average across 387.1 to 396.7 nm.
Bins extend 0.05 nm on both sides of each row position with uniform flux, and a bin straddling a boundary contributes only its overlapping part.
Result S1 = 1.6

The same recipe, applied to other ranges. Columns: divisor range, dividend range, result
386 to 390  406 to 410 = 1.60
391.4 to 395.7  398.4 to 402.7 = 1.65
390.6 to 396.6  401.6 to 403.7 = 1.65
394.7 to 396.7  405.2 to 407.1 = 1.52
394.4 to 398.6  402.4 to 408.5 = 1.54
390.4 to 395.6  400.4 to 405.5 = 1.64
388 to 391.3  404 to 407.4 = 1.50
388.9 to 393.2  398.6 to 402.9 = 1.48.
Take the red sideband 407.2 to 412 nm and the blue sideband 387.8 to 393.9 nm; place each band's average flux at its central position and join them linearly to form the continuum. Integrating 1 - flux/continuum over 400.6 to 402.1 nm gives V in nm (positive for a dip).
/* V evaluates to -0.36 nm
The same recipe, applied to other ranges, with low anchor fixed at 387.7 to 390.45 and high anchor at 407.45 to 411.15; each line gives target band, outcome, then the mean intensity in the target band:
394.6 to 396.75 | 0.27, 38.9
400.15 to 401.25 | -0.26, 60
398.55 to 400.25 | -0.31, 56.3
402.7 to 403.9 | -0.24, 60.4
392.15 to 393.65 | 0.53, 27.3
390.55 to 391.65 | -0.16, 47.2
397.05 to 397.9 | 0.16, 37.2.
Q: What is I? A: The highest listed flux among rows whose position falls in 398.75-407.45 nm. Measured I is 71.47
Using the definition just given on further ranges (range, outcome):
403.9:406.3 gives 68.08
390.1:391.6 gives 57.92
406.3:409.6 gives 68.86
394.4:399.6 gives 62.62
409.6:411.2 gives 64.83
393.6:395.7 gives 55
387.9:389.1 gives 46.78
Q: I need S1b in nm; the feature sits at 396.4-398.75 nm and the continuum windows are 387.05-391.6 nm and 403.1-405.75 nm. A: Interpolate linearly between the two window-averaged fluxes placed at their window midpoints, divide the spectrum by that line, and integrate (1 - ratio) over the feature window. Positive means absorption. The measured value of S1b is 0.645 nm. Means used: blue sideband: 41.5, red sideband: 59.3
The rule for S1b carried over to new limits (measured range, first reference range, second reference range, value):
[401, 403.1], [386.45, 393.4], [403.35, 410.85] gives -0.375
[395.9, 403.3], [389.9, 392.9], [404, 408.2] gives 0.225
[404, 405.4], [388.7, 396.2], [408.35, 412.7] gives -0.211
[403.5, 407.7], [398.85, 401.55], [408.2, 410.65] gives -0.104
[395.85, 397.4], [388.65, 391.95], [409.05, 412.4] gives 0.695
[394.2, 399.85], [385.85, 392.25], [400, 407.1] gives 0.989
